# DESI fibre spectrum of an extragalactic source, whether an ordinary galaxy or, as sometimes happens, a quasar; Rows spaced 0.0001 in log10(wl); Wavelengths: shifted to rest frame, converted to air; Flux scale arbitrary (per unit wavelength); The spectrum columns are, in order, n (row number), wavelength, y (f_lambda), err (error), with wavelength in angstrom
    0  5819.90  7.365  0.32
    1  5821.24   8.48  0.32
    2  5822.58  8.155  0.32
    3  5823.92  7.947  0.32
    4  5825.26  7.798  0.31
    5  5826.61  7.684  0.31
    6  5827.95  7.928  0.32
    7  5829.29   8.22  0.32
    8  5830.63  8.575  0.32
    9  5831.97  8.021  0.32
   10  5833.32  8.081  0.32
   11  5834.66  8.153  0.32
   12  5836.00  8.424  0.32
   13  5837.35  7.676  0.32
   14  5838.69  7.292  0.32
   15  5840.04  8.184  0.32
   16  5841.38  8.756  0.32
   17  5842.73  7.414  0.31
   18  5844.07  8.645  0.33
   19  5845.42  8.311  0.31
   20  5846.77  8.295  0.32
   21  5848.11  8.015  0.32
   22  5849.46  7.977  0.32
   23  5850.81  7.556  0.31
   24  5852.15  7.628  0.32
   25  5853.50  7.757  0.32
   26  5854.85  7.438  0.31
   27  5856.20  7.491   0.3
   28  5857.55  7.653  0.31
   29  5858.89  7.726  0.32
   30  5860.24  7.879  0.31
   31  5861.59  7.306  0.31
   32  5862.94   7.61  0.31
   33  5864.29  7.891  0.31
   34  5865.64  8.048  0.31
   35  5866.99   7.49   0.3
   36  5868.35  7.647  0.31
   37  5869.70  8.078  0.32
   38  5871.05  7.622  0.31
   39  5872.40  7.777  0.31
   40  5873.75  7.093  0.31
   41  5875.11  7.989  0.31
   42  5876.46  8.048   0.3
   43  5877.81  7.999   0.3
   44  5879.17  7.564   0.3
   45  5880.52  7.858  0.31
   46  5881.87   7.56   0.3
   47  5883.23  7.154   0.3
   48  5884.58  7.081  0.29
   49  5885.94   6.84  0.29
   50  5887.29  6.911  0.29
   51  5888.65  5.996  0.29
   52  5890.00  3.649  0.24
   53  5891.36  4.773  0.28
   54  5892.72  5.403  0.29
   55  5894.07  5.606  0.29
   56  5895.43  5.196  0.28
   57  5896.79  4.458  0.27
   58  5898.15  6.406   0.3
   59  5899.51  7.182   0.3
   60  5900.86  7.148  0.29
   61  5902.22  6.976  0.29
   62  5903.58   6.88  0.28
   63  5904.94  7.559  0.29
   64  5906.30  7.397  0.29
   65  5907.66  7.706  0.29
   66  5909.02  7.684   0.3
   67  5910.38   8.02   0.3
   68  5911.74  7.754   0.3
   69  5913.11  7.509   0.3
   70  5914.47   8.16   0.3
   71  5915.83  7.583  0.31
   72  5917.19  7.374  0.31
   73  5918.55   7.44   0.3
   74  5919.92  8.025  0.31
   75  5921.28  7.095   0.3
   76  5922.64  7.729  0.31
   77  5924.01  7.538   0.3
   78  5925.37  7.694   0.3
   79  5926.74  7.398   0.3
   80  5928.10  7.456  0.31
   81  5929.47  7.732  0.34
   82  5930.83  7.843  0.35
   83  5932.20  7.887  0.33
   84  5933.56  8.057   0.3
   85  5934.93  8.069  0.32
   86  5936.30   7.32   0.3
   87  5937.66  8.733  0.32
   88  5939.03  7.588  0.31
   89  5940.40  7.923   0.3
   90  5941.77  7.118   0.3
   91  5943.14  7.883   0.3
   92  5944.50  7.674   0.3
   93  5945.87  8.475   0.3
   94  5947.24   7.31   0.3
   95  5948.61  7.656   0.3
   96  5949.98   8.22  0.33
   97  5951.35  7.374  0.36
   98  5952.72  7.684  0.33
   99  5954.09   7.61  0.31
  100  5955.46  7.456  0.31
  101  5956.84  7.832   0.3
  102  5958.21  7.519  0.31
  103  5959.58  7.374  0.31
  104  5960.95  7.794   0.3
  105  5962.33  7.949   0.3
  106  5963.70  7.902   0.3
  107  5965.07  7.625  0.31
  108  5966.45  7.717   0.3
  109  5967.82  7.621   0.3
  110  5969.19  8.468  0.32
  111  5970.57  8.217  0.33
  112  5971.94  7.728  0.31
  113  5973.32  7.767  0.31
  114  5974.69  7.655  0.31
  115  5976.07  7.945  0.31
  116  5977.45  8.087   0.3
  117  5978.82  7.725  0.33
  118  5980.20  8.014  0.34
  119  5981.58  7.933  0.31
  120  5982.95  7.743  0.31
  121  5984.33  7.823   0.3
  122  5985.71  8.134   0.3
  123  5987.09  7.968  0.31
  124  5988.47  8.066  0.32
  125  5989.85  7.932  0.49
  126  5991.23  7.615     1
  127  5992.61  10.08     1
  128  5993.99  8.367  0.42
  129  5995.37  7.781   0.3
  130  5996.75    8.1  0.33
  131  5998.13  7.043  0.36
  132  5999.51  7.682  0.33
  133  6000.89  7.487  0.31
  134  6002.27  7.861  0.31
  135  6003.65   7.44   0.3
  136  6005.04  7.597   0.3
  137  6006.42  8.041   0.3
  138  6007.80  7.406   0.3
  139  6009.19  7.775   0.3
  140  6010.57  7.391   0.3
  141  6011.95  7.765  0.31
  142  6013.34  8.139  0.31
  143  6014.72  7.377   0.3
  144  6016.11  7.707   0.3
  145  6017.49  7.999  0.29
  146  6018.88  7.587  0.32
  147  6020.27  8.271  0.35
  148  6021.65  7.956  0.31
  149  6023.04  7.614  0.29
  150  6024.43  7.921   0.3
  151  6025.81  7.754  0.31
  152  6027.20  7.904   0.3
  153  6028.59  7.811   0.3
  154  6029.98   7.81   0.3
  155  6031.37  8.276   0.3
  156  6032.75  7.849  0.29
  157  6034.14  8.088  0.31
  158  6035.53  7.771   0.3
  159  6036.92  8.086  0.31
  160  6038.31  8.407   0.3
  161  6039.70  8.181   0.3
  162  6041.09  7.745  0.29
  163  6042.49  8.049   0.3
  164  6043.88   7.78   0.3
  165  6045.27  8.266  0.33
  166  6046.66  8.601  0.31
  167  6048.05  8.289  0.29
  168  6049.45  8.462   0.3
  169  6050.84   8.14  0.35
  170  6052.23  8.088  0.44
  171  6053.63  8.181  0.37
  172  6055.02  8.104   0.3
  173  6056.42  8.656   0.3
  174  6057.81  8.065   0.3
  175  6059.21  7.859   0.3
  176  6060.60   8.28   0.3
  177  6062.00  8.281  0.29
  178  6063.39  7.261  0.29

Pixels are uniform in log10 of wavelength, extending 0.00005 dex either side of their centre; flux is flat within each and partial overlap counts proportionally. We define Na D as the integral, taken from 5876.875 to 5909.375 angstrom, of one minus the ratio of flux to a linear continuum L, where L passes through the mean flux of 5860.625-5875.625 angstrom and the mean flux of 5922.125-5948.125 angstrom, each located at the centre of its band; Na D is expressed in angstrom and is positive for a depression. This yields 4.6 angstrom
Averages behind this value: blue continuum 7.68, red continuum 7.76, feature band 6.63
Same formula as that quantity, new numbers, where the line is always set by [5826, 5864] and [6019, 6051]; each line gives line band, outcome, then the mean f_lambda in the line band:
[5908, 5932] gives 0.93 angstrom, 7.65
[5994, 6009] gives 0.62 angstrom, 7.68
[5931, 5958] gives 0.68 angstrom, 7.78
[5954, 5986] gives 0.71 angstrom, 7.82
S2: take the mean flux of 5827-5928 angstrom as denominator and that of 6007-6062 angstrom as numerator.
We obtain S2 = 1.07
